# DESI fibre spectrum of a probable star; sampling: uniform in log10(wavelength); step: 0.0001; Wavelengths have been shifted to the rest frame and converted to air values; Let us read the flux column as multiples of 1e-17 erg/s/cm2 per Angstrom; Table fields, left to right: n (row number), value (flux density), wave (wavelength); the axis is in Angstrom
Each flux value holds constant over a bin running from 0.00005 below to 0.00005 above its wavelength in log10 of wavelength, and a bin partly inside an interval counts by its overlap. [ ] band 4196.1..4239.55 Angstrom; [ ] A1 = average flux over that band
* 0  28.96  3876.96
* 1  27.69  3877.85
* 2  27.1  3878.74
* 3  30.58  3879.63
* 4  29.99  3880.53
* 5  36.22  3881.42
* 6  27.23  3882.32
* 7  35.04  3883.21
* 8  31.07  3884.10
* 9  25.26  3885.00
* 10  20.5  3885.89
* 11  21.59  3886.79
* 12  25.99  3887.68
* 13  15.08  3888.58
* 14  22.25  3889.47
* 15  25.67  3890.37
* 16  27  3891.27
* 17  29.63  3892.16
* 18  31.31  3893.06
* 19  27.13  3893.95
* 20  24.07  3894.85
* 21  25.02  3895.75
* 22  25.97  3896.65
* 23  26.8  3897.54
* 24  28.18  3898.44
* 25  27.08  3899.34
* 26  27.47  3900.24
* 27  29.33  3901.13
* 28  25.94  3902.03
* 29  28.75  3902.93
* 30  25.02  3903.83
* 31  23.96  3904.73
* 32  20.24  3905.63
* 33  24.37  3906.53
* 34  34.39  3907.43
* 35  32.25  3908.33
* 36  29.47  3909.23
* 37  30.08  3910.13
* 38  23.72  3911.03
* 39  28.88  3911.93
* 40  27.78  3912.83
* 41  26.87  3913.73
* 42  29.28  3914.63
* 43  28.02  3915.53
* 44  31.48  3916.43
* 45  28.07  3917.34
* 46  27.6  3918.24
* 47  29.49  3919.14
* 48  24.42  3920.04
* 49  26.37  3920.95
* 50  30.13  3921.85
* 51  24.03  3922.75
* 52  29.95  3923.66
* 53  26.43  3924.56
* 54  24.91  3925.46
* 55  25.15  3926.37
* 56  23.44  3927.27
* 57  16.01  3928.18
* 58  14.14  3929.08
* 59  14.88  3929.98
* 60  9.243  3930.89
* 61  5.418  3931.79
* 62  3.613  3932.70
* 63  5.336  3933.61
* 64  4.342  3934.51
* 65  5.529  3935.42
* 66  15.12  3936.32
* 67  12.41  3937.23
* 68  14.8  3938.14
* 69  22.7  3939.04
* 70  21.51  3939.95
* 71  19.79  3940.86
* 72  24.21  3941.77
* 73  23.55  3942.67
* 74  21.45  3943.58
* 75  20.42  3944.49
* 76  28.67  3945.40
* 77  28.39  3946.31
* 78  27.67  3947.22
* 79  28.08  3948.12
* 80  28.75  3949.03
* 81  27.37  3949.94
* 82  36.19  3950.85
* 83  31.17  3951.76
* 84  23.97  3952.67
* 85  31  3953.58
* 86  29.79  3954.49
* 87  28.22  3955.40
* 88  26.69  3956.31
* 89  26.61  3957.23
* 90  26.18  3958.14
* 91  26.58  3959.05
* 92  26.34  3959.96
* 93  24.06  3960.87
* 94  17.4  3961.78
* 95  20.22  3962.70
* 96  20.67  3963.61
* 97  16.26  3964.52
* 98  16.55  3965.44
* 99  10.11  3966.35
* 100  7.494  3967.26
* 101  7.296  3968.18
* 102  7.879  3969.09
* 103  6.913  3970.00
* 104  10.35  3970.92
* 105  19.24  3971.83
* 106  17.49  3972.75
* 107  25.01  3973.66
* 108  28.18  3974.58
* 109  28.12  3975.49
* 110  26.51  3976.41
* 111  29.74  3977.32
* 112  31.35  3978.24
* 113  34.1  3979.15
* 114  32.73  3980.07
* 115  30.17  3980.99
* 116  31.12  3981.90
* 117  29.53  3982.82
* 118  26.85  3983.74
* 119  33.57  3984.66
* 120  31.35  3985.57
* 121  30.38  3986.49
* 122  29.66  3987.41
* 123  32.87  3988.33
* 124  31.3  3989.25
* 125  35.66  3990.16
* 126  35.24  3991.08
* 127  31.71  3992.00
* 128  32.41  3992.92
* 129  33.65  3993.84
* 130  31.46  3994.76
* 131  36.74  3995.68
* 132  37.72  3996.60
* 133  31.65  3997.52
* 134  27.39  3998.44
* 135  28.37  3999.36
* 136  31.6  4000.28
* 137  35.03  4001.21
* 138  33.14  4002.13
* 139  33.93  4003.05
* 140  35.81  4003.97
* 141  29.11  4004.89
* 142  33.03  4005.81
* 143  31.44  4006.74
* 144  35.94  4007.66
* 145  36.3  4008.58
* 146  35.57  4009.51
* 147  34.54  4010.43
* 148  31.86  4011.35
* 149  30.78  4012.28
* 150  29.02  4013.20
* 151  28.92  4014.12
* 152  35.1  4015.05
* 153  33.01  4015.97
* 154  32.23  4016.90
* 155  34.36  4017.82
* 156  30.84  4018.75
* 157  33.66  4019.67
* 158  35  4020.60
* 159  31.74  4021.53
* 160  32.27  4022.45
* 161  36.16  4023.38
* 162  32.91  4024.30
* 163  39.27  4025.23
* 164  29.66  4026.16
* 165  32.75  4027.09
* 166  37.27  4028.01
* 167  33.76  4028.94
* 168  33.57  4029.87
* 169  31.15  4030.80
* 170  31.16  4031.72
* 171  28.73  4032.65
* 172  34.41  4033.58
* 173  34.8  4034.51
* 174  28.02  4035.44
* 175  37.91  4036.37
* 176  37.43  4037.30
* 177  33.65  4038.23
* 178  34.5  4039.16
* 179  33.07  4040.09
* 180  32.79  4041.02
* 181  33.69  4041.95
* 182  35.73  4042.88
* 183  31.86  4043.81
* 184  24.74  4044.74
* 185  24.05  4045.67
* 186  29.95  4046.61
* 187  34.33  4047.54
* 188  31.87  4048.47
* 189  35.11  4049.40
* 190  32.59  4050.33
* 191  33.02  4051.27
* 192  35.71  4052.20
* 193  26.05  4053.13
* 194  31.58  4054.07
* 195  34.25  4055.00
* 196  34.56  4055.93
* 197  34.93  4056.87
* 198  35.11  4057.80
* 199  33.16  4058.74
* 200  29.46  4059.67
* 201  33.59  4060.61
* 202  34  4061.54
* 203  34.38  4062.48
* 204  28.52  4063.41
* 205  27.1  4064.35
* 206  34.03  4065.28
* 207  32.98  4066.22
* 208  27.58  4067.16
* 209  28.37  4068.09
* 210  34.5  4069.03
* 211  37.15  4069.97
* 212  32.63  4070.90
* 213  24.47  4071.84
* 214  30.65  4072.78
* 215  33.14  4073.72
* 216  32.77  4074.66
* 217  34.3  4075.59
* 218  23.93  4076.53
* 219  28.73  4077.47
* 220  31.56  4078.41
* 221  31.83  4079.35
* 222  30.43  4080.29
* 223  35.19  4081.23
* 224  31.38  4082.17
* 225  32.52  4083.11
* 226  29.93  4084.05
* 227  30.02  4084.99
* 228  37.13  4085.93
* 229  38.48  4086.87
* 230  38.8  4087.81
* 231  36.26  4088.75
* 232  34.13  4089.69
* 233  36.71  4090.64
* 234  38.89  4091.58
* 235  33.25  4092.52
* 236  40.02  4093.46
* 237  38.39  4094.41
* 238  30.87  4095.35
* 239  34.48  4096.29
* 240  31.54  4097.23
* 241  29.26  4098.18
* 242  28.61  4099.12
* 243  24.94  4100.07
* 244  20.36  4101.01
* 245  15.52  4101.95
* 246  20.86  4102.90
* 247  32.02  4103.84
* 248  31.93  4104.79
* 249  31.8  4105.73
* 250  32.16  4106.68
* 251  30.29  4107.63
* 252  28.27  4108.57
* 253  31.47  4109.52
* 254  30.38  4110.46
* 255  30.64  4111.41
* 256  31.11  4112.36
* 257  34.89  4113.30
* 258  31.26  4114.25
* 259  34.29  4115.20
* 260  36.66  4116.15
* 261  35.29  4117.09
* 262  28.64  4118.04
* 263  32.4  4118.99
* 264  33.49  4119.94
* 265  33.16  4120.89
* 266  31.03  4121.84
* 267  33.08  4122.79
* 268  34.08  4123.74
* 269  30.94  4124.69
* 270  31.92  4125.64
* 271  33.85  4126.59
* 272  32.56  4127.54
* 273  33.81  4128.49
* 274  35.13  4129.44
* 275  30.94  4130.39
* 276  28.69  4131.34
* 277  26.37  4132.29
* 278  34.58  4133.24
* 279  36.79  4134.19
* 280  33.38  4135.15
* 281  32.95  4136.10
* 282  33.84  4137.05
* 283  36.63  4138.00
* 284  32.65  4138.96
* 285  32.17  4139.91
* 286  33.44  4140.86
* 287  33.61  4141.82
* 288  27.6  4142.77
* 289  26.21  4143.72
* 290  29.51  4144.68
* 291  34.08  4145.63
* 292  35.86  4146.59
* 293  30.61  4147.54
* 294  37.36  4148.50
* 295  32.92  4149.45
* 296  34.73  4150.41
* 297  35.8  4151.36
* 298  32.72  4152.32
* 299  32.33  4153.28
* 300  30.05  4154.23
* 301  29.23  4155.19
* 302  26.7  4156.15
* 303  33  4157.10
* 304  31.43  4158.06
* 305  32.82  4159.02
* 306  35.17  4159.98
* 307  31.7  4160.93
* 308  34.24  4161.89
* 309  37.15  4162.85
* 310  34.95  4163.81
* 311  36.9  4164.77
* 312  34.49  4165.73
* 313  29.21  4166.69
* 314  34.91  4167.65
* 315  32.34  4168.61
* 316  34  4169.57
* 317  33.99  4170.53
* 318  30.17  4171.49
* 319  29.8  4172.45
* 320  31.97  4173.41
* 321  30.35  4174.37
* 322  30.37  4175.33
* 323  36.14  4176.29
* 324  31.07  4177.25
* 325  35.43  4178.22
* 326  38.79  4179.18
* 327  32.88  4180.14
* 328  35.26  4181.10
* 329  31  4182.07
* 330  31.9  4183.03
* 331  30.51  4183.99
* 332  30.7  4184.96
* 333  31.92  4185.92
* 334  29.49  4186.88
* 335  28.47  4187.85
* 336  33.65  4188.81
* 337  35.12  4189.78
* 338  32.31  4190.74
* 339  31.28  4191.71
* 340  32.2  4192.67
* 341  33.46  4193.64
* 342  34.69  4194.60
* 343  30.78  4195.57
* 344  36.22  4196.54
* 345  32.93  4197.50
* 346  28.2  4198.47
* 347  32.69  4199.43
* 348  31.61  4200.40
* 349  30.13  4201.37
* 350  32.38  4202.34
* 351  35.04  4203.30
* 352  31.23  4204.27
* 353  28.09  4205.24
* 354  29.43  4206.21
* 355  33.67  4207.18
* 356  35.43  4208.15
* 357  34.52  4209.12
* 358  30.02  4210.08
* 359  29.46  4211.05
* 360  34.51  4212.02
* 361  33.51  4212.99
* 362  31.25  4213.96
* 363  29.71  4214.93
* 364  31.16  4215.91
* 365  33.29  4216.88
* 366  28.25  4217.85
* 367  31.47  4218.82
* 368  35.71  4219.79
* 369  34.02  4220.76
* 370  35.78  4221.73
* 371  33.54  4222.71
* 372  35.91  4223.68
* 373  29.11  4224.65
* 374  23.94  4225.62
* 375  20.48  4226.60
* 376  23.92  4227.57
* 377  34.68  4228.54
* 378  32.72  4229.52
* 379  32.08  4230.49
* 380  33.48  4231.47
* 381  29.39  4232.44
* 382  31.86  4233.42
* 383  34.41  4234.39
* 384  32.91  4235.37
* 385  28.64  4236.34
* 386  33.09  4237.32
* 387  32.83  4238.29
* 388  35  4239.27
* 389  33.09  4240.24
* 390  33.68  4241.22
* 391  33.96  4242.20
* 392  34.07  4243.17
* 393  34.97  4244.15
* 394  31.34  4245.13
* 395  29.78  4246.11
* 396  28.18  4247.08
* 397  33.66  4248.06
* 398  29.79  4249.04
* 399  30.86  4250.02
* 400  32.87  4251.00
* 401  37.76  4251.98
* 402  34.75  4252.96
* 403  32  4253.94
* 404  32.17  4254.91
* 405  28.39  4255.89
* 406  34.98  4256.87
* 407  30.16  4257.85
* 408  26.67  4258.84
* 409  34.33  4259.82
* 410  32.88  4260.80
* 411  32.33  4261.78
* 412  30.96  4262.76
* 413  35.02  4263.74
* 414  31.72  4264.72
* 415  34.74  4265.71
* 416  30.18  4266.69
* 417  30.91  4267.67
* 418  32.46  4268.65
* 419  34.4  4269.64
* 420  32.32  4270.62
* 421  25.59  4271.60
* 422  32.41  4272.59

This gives 31.7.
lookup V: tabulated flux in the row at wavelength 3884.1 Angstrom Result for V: 31.07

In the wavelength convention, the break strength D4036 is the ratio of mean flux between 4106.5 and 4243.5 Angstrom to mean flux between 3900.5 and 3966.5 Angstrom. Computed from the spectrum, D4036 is 1.38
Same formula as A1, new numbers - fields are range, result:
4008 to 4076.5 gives 32.6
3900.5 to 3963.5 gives 23.7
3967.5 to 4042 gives 30.9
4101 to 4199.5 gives 32.2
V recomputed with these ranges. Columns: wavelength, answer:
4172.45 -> 29.8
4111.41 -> 30.64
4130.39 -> 30.94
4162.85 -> 37.15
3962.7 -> 20.22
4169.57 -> 34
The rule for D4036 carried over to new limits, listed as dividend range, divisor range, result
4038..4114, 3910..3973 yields 1.48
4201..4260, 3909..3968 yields 1.42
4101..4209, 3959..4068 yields 1.07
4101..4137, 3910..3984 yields 1.39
